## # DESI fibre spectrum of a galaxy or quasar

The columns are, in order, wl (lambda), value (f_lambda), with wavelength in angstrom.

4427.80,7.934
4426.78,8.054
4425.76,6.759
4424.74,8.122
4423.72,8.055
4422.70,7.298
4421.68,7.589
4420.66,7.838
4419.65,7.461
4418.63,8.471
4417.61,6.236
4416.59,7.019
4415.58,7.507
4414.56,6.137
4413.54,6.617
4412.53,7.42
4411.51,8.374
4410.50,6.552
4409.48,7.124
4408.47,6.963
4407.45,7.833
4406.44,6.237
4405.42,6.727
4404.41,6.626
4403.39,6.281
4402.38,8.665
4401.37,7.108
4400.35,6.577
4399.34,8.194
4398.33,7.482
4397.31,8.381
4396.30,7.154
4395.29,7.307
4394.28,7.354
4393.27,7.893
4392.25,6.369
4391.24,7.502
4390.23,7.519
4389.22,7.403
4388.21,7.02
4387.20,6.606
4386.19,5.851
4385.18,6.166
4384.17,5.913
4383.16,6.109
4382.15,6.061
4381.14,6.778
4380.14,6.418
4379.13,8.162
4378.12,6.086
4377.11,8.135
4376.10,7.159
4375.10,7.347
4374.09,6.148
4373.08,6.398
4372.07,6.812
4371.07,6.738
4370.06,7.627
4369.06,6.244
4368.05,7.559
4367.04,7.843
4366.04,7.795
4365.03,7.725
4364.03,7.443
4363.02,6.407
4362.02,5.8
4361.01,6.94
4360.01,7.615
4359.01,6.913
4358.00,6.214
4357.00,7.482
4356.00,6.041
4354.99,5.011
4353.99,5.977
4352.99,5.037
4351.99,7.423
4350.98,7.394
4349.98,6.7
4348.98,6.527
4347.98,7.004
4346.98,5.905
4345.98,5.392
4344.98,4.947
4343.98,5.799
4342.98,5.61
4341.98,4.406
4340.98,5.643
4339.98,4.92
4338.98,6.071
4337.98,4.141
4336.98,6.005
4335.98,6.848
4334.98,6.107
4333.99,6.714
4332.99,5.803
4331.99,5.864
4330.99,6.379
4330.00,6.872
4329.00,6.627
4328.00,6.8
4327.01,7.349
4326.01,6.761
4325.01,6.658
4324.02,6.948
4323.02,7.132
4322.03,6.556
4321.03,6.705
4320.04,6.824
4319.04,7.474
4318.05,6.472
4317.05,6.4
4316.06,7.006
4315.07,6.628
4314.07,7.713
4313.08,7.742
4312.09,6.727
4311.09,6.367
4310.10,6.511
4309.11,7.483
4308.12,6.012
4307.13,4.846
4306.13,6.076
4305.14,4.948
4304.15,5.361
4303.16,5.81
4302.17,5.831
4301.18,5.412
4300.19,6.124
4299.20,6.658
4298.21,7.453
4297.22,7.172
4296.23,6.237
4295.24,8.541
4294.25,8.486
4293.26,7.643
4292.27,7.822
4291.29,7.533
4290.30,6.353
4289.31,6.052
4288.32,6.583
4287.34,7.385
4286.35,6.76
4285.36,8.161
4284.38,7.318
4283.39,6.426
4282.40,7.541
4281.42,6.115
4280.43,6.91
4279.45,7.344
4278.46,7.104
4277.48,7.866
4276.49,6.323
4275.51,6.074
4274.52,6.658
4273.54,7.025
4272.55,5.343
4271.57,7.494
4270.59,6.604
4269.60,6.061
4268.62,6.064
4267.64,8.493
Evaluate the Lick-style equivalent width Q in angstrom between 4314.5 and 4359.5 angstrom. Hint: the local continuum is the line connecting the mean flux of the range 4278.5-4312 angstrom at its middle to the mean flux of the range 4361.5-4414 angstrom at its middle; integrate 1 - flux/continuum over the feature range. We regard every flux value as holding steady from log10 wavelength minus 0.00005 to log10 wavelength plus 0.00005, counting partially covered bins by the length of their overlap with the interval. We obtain 3.6 angstrom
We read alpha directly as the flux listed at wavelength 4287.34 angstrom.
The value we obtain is 7.385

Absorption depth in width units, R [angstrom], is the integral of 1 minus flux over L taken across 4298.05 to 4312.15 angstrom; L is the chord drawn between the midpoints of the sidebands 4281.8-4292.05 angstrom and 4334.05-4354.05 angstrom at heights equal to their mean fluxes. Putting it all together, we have 1.3 angstrom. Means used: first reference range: 7.03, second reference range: 5.91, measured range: 6.06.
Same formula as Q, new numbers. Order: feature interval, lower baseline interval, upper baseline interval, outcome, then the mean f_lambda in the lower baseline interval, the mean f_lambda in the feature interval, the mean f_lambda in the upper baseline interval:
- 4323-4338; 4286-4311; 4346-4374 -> 0.40 angstrom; 6.6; 6.49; 6.73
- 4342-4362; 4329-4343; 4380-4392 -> -0.51 angstrom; 5.85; 6.26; 6.62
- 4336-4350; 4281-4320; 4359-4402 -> 2.53 angstrom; 6.75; 5.65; 7.03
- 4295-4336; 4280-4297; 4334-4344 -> -1.63 angstrom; 7.17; 6.56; 5.6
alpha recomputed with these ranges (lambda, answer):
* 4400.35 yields 6.577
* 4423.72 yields 8.055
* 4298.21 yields 7.453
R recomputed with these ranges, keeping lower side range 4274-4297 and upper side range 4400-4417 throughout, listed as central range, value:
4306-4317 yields 0.7 angstrom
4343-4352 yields 1.1 angstrom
